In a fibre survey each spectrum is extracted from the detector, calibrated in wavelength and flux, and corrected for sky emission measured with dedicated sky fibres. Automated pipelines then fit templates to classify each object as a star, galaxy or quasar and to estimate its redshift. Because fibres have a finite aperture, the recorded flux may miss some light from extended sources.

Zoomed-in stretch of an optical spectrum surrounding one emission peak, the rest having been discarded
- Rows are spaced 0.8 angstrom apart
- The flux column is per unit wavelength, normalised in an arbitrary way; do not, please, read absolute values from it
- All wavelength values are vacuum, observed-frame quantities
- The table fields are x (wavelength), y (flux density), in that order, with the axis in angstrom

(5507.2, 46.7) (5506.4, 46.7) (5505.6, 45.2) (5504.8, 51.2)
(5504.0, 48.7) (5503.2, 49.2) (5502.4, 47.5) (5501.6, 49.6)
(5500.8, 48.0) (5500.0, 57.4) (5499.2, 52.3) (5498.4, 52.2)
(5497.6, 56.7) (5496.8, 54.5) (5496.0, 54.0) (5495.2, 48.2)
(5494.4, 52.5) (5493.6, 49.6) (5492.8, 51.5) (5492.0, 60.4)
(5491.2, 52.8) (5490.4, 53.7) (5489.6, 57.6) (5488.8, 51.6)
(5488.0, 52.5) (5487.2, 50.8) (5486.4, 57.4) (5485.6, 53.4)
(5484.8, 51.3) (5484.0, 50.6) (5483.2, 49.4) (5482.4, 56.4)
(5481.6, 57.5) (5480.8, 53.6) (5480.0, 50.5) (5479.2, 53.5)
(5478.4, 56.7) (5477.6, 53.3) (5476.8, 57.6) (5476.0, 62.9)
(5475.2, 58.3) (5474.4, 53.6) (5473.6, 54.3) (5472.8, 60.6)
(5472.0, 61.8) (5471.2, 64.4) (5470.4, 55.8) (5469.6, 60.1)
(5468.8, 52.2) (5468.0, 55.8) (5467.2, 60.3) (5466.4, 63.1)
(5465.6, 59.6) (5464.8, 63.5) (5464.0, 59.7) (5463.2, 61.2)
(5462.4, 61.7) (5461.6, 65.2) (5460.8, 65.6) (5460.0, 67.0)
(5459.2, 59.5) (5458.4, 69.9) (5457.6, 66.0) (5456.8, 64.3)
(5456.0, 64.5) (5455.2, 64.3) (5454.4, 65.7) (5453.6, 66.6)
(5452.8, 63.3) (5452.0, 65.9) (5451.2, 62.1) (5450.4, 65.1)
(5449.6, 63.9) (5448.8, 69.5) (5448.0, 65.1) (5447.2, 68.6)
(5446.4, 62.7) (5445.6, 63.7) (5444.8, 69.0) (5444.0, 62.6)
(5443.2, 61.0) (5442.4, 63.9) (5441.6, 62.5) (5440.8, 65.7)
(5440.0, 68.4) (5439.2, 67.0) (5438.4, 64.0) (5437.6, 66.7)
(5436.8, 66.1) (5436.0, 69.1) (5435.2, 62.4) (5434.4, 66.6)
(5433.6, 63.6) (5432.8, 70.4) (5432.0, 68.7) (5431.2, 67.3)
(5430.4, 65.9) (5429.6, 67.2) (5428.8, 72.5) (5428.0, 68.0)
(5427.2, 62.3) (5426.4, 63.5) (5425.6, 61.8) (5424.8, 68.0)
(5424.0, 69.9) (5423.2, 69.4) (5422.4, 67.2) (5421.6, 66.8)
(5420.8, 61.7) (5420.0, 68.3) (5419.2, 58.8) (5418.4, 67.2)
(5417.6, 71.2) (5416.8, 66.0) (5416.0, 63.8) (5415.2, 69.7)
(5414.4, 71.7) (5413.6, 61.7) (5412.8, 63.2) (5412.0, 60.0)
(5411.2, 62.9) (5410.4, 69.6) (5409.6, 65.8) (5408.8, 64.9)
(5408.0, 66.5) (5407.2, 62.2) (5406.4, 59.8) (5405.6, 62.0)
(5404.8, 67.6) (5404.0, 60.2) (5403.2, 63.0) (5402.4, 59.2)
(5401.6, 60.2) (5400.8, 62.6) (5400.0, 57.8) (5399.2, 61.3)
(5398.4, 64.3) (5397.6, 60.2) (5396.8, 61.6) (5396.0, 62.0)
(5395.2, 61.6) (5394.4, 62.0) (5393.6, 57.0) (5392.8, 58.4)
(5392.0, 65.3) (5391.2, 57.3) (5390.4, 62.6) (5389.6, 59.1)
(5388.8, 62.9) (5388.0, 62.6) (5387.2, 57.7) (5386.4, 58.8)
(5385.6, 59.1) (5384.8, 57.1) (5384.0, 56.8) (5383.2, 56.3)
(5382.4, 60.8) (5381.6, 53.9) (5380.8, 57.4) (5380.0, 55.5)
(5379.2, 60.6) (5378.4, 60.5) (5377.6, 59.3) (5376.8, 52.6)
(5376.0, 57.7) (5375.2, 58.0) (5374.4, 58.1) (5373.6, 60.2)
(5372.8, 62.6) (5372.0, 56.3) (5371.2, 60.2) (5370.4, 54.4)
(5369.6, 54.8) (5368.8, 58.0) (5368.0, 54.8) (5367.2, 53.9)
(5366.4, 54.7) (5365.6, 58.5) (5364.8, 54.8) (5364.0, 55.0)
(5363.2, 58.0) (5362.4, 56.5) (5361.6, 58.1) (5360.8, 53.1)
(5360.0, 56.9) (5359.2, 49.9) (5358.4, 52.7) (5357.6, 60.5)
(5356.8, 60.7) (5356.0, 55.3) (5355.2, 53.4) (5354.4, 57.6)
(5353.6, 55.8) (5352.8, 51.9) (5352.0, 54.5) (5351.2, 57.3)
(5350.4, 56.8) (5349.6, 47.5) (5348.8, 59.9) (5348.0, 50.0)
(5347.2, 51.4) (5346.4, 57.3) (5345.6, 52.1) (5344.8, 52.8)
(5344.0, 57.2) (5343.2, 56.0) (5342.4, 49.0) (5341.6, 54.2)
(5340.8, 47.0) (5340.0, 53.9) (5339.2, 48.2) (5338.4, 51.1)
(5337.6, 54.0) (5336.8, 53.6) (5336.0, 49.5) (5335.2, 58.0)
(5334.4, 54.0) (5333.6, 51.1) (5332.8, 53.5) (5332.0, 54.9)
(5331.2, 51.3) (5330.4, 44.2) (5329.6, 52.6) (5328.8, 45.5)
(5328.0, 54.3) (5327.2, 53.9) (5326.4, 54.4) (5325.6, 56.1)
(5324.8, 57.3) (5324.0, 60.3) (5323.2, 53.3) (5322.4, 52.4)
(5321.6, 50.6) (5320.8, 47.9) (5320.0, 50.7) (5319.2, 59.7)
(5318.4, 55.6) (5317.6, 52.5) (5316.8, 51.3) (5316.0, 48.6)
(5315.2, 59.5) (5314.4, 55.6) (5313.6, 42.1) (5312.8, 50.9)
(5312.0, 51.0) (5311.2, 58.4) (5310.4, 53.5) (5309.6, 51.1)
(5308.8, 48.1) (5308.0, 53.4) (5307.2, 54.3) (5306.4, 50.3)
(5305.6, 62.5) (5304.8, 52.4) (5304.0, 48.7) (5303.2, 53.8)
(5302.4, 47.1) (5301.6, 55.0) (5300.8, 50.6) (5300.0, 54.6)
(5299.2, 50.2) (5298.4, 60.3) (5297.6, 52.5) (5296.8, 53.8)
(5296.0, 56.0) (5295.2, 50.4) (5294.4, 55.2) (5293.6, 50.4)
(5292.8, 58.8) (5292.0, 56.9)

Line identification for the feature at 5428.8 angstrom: C III]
